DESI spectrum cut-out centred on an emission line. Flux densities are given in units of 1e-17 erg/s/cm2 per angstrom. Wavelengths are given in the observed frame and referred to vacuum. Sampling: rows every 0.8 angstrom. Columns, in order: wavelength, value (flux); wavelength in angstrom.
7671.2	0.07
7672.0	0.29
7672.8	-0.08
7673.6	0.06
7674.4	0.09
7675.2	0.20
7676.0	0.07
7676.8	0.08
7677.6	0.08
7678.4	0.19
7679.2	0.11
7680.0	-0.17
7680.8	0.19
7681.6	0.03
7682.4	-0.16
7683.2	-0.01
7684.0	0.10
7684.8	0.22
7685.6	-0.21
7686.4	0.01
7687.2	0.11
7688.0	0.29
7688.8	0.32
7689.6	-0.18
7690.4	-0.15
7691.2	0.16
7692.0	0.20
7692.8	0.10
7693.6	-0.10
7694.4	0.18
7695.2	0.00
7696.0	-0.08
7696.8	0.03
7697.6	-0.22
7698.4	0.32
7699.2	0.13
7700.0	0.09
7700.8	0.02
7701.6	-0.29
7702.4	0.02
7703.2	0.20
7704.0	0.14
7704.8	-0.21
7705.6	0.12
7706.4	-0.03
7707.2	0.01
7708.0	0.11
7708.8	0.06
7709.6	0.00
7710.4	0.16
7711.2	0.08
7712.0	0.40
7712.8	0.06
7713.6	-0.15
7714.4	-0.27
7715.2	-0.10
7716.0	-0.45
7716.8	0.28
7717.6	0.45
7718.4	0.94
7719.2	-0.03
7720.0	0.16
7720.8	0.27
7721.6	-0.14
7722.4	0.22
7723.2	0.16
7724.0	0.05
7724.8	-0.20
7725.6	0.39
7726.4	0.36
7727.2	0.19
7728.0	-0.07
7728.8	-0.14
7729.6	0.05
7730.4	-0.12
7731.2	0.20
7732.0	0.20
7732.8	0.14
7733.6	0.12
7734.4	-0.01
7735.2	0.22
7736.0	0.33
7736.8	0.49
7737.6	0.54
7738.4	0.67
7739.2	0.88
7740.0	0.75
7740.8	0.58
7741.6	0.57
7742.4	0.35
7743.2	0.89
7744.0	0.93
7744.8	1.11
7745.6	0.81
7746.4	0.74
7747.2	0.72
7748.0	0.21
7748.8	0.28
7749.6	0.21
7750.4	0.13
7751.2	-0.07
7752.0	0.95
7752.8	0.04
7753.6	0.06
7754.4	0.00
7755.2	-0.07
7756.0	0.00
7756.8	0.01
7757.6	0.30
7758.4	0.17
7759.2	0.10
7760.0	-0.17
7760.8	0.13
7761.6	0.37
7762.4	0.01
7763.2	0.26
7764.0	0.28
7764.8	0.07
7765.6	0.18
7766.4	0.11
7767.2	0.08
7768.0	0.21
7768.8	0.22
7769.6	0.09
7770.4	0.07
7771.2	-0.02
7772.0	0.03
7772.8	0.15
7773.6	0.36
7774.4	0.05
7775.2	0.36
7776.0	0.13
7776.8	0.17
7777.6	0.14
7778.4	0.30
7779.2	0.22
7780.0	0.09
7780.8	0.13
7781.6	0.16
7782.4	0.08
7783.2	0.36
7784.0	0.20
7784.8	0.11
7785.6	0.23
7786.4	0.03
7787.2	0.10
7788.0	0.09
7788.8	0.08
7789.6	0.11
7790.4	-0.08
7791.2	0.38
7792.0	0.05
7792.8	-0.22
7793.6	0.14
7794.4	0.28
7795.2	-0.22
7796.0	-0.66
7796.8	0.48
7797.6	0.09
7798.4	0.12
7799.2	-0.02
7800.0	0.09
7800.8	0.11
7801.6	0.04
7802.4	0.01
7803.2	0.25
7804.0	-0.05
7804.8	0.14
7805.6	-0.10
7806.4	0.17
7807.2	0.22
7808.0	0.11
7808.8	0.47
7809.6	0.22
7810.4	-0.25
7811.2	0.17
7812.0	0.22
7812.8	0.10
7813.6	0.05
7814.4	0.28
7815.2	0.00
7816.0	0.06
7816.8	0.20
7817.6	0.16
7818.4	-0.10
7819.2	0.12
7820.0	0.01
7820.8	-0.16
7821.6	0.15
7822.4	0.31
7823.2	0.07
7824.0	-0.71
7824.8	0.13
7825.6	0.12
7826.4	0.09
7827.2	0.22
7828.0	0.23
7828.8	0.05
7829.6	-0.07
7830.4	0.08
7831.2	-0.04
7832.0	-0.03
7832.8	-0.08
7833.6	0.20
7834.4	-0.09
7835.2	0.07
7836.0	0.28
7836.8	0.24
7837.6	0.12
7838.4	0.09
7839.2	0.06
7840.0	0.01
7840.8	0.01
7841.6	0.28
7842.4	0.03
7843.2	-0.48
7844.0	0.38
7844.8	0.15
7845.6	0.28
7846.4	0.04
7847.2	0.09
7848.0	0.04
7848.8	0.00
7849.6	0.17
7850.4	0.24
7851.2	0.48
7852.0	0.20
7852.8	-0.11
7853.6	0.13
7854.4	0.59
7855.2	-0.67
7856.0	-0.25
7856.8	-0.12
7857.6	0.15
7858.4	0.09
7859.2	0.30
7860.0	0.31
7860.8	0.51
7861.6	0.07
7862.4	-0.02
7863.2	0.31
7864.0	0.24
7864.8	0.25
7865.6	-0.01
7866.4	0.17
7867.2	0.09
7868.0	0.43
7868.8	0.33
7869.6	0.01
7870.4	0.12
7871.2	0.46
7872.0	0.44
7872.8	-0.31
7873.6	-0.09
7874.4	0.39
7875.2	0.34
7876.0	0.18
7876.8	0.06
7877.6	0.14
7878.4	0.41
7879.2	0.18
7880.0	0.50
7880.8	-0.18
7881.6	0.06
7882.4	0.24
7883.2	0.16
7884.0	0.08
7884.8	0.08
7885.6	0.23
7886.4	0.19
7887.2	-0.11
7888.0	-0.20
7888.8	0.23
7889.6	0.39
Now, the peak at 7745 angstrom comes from [O II]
